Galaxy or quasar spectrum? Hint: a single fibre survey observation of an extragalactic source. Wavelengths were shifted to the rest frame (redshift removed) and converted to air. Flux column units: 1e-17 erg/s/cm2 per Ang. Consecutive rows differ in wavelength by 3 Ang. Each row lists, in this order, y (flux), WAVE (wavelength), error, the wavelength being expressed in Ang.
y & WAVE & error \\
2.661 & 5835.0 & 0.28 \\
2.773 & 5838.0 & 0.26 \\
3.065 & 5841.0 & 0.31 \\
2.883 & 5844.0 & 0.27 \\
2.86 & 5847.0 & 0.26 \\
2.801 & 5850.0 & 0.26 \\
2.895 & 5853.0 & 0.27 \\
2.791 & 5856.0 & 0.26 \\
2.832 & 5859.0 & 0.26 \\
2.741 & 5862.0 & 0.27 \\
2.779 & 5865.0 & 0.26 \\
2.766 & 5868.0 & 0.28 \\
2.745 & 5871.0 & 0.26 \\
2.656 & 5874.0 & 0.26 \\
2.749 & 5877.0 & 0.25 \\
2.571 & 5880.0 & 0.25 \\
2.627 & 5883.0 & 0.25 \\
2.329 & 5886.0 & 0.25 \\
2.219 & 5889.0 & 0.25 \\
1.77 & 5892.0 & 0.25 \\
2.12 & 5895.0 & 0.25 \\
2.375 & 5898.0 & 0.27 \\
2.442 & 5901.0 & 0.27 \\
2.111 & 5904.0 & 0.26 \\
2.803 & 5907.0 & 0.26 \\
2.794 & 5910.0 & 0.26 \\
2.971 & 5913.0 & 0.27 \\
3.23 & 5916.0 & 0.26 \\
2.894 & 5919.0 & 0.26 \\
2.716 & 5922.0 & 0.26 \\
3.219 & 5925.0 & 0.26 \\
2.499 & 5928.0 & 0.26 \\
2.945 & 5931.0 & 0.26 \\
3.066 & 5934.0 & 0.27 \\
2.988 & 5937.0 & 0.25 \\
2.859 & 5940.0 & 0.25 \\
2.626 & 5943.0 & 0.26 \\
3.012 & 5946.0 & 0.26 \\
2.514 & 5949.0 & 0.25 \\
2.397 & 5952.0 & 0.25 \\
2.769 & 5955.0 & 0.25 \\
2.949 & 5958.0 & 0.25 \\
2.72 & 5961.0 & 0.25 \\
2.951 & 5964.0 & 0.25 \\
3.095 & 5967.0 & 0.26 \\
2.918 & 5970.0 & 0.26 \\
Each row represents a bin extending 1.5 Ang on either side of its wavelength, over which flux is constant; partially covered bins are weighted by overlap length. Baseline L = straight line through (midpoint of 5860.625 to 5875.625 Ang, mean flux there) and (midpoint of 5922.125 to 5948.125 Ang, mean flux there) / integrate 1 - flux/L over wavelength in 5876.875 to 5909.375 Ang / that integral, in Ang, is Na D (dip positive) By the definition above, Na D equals 4.9 Ang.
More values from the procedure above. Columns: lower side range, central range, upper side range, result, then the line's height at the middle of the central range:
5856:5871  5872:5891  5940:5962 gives 1.8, 2.77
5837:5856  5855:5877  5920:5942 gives 0.9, 2.88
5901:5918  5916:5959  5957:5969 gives 0.2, 2.85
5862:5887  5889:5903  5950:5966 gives 2.7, 2.69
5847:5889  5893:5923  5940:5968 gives 1.2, 2.74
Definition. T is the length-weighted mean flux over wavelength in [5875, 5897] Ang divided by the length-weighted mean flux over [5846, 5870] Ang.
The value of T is 0.8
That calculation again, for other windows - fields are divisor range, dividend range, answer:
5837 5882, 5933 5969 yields 1.01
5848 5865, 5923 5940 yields 1.04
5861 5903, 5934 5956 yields 1.11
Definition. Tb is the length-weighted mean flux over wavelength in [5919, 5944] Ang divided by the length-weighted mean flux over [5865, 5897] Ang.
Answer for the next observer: 1.16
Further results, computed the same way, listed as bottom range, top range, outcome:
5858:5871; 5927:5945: 1.03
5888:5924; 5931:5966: 1.10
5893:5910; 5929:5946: 1.21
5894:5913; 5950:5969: 1.13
